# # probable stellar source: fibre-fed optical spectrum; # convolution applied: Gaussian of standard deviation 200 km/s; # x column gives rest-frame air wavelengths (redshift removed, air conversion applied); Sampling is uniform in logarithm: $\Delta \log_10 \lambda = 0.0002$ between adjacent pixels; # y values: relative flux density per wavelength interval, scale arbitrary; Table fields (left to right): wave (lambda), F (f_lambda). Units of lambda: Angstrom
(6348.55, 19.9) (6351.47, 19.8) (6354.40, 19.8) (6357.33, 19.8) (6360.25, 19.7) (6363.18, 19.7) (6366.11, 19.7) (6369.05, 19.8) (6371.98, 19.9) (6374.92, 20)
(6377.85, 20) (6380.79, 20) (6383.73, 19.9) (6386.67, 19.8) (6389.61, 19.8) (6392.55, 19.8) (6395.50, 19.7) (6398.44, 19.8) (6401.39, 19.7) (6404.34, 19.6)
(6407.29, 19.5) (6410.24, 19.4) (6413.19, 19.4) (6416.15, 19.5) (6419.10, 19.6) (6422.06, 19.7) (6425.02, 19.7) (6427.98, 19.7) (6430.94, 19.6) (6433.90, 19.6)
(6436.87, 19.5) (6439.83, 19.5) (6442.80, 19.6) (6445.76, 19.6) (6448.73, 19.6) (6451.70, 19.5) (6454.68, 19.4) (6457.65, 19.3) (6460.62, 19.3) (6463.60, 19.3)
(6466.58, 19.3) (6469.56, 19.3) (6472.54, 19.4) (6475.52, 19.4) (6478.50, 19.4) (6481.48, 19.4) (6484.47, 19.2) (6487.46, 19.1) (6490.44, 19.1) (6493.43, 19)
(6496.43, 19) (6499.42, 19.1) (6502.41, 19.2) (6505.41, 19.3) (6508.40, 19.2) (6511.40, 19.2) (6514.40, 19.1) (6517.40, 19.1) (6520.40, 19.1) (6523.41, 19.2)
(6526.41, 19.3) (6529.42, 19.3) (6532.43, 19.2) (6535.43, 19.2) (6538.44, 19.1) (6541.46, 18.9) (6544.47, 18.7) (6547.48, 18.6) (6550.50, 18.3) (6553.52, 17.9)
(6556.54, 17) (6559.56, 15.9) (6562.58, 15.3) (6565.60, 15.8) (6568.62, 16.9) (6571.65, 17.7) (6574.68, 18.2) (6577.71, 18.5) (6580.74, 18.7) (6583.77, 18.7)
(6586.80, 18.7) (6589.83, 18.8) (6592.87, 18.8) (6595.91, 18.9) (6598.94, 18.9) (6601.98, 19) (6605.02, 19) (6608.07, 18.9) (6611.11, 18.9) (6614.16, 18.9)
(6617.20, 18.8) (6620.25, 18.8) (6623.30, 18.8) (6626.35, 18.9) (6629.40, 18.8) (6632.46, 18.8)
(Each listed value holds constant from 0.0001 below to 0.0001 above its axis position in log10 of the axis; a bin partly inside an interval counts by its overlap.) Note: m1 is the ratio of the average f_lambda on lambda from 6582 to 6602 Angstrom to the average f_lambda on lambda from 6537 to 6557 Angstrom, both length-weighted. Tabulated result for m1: 1.02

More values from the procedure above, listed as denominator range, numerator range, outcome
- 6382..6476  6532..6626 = 0.94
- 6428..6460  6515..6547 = 0.98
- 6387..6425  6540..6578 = 0.89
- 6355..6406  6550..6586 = 0.88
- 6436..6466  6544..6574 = 0.88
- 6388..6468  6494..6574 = 0.94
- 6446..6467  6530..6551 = 0.97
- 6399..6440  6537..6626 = 0.93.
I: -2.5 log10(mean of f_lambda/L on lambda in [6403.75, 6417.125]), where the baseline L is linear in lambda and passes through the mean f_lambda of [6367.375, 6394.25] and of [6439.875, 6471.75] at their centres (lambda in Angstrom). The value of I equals 0.01 mag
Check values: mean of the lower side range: 19.9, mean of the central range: 19.5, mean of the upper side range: 19.4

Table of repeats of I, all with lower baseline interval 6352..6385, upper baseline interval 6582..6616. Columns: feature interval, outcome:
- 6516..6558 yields 0.02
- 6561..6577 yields 0.13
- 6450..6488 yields 0.00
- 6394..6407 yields 0.00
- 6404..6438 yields 0.00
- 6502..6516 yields 0.00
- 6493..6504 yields 0.01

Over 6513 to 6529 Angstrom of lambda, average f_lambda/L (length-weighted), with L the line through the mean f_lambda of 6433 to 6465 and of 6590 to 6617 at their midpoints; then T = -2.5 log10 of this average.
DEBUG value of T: 0.00 mag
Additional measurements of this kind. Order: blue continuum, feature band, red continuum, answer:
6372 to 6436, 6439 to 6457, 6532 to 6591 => -0.017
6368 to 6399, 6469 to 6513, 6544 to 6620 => -0.016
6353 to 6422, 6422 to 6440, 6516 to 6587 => -0.016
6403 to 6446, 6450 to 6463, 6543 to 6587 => -0.014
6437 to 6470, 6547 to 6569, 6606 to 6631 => 0.132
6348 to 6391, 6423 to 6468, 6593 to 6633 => 0.002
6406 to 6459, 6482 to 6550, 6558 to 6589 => -0.045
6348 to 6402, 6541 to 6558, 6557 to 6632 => 0.023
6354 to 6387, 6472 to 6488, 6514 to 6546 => 0.001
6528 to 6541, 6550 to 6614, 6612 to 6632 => 0.055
